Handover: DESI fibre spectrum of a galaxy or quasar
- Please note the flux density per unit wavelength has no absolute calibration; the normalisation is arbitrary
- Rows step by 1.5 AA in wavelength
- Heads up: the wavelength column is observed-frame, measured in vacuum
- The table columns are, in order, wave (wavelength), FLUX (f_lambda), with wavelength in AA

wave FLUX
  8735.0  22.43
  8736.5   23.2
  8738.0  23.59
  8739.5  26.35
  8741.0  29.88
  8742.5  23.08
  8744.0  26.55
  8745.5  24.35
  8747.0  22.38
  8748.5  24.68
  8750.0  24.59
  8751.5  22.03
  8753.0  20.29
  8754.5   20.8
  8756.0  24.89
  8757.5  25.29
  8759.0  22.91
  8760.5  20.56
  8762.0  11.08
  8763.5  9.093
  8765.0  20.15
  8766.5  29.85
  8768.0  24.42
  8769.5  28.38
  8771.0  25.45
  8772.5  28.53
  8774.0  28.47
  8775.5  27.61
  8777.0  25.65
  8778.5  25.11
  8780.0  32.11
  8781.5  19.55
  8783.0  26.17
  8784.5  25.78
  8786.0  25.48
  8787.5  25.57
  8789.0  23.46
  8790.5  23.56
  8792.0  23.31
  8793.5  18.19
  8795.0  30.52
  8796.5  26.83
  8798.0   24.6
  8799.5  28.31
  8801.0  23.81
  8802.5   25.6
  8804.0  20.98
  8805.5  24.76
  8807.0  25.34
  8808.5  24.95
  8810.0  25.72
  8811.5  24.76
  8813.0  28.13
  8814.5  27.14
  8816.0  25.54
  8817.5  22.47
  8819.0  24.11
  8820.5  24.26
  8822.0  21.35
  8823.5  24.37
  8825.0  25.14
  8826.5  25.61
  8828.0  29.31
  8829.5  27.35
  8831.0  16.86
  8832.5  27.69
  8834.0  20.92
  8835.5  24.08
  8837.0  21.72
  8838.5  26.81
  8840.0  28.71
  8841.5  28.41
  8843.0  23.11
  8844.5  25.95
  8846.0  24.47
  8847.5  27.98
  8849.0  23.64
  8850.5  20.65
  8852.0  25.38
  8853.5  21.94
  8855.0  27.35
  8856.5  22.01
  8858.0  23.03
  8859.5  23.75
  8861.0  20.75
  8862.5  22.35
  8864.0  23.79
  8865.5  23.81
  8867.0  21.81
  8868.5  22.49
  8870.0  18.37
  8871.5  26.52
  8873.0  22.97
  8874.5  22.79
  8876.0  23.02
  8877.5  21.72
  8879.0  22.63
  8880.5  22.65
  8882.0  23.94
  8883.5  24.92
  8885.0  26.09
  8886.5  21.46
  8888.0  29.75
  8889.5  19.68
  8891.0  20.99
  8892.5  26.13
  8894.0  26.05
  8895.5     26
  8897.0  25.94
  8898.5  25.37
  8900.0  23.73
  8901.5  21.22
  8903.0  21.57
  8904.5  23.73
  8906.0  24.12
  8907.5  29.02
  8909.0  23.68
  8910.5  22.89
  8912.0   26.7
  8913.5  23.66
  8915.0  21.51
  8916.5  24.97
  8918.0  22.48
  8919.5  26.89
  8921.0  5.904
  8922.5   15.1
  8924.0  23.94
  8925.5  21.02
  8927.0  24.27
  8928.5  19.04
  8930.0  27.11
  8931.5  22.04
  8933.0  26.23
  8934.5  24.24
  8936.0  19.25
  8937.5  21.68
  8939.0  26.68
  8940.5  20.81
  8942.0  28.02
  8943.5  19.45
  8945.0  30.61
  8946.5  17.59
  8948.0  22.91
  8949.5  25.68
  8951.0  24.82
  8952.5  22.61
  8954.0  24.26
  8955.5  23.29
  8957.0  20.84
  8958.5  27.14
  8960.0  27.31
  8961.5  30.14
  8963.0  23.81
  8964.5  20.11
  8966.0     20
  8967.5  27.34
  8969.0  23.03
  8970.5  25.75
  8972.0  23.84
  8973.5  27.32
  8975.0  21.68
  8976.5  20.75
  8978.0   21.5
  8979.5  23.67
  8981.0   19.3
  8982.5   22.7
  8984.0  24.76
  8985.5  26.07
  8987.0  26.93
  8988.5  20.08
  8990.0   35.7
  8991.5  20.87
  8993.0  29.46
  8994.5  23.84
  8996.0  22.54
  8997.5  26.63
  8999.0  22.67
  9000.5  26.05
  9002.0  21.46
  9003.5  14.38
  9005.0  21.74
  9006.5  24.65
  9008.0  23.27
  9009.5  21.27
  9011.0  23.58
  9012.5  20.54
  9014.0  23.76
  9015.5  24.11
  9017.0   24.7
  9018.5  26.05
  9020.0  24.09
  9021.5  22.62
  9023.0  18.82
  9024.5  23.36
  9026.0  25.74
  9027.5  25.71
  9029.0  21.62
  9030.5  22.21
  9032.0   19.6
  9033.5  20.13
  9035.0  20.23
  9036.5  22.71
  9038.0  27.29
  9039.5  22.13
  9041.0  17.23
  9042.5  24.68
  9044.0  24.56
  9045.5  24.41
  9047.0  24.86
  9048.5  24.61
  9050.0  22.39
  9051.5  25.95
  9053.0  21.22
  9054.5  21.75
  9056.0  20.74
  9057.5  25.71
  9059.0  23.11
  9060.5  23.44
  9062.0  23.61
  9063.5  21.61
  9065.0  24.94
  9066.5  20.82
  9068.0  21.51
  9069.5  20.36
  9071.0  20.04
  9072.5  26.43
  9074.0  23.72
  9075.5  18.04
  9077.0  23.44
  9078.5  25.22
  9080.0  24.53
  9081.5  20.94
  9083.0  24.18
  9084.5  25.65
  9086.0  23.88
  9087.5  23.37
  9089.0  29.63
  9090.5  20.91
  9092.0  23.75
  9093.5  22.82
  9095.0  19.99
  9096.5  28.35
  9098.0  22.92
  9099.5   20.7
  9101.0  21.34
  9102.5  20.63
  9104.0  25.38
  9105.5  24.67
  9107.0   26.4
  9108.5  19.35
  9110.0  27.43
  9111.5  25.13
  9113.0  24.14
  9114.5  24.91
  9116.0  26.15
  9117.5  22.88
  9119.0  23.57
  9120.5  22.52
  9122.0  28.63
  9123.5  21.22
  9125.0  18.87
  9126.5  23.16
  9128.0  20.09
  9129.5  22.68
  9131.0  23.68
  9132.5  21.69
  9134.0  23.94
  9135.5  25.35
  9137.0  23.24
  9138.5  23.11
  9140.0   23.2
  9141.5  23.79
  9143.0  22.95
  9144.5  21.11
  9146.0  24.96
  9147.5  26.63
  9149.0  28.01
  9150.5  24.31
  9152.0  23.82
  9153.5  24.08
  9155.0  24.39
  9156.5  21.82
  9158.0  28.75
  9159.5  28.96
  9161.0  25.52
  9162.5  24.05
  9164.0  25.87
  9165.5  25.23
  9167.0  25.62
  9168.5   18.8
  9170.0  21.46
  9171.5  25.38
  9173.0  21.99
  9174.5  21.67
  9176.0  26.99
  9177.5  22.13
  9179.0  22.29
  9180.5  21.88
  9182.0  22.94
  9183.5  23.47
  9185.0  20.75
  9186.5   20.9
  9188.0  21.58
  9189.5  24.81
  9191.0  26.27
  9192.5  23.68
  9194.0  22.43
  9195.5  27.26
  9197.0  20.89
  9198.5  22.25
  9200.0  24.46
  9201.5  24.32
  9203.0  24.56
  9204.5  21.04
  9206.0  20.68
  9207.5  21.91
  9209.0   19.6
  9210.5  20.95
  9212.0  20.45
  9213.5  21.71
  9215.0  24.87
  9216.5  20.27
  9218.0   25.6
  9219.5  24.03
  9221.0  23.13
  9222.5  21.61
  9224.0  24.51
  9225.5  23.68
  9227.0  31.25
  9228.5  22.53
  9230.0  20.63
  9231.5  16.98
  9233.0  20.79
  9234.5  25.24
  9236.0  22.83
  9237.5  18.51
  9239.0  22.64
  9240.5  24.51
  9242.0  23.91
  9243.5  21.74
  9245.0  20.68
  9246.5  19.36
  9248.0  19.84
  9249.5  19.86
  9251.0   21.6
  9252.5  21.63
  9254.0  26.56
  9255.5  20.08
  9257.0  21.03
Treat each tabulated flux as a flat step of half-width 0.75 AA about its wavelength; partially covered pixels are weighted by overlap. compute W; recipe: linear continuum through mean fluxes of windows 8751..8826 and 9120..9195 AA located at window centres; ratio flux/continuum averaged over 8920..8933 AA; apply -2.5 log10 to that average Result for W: 0.18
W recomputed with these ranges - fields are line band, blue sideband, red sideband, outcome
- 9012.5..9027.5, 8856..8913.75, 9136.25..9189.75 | 0.00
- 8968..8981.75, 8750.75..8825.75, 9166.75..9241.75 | 0.02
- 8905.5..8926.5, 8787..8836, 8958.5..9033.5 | 0.08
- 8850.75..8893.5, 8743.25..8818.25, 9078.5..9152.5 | 0.04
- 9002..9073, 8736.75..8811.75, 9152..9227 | 0.05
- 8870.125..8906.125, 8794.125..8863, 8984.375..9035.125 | 0.02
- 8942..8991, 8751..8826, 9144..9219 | -0.01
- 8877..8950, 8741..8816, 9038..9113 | 0.03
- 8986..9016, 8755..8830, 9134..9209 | 0.02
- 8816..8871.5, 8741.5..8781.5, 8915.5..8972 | -0.02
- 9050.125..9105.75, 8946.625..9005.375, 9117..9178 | 0.03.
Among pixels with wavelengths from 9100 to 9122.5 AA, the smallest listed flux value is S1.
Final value 19.35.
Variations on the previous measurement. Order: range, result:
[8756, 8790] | 9.093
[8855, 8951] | 5.904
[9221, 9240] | 16.98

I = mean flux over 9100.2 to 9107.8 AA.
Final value 23.6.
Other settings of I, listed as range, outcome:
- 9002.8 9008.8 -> 21.1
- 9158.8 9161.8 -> 27.2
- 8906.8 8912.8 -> 25.5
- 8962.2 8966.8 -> 21.5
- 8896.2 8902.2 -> 24.1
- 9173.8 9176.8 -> 24.3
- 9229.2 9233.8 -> 19.6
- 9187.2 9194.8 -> 23.8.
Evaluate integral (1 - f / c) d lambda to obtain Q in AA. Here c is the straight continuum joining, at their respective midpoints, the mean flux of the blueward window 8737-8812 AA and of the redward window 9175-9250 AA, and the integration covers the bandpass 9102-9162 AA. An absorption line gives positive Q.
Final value -2.98 AA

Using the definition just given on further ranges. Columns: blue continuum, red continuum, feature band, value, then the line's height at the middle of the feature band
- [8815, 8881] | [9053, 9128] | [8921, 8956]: 1.4 AA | 23.6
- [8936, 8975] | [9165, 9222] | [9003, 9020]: 0.7 AA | 23.8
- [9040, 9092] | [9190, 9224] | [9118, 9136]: 0.1 AA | 23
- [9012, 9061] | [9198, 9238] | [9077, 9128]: -1.8 AA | 22.9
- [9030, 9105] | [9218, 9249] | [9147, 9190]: -2.4 AA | 22.7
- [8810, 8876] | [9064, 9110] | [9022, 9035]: 0.8 AA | 23.4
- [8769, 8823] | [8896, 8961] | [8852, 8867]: 0.7 AA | 24.3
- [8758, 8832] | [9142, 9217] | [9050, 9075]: 1.0 AA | 23.7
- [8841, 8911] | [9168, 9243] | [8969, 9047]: 0.2 AA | 23.4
